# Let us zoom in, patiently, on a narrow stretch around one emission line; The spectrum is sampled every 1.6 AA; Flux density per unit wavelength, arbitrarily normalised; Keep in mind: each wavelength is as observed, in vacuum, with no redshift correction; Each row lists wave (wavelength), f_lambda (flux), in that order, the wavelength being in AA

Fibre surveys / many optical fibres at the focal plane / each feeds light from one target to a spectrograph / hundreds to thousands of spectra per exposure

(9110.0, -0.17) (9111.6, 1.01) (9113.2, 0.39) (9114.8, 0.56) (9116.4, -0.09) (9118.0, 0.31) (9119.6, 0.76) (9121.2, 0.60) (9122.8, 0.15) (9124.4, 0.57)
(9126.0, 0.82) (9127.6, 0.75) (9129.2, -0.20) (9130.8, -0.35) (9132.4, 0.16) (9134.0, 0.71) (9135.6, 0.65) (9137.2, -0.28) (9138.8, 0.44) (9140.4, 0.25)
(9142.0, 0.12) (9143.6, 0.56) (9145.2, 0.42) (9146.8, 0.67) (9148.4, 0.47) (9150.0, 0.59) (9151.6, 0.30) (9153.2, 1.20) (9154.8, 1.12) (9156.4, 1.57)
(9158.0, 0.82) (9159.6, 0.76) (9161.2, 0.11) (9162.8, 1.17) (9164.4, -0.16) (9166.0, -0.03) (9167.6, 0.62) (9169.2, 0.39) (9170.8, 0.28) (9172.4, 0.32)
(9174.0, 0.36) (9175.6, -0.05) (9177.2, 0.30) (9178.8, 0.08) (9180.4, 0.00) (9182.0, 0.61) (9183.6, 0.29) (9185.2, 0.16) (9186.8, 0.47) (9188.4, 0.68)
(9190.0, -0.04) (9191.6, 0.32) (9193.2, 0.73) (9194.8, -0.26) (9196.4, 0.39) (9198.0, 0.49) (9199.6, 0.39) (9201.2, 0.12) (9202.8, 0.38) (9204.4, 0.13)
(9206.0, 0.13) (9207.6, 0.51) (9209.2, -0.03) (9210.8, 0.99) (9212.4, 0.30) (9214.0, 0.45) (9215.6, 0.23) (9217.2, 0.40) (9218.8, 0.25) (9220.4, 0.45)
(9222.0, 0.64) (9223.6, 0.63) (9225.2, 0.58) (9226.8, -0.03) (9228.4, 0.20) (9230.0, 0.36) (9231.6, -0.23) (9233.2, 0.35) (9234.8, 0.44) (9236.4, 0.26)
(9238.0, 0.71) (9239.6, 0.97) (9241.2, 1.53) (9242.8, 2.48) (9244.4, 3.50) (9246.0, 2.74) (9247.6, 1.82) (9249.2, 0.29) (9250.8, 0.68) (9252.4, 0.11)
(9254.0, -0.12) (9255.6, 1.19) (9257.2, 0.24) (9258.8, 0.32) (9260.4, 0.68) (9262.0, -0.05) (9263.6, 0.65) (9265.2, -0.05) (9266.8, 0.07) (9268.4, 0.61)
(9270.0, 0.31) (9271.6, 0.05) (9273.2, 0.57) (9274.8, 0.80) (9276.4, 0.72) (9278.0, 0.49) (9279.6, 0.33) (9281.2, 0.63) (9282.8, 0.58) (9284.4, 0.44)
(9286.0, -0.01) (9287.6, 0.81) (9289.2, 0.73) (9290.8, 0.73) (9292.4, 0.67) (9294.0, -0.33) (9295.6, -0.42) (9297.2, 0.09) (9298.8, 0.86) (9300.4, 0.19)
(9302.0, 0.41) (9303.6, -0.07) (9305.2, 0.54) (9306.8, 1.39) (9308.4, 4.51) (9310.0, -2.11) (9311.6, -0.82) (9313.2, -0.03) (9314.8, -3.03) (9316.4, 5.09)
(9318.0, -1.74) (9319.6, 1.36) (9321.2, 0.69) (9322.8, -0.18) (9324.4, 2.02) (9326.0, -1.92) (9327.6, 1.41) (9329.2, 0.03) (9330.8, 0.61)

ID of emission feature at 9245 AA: [O III] 5007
